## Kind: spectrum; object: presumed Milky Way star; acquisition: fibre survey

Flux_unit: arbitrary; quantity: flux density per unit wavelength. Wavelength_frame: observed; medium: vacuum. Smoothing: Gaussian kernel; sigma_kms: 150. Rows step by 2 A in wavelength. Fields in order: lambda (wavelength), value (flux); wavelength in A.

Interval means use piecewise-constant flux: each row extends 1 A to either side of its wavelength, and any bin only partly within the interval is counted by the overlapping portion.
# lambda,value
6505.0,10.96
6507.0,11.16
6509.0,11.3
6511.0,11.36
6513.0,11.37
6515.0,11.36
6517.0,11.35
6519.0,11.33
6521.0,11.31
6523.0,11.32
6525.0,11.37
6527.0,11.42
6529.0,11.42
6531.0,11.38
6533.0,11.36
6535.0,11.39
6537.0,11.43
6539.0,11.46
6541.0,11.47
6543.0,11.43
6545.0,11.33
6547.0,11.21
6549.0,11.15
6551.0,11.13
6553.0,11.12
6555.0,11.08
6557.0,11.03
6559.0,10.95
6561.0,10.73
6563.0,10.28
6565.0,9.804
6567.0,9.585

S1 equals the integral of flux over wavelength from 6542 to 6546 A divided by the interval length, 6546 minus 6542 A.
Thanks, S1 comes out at 11.4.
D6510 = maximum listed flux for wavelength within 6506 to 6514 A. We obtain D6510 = 11.37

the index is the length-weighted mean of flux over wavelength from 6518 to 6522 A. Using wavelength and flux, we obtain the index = 11.3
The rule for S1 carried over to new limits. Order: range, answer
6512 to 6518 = 11.4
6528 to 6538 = 11.4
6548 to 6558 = 11.1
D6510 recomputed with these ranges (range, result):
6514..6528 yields 11.42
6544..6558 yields 11.33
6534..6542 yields 11.47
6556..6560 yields 11.03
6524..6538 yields 11.43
